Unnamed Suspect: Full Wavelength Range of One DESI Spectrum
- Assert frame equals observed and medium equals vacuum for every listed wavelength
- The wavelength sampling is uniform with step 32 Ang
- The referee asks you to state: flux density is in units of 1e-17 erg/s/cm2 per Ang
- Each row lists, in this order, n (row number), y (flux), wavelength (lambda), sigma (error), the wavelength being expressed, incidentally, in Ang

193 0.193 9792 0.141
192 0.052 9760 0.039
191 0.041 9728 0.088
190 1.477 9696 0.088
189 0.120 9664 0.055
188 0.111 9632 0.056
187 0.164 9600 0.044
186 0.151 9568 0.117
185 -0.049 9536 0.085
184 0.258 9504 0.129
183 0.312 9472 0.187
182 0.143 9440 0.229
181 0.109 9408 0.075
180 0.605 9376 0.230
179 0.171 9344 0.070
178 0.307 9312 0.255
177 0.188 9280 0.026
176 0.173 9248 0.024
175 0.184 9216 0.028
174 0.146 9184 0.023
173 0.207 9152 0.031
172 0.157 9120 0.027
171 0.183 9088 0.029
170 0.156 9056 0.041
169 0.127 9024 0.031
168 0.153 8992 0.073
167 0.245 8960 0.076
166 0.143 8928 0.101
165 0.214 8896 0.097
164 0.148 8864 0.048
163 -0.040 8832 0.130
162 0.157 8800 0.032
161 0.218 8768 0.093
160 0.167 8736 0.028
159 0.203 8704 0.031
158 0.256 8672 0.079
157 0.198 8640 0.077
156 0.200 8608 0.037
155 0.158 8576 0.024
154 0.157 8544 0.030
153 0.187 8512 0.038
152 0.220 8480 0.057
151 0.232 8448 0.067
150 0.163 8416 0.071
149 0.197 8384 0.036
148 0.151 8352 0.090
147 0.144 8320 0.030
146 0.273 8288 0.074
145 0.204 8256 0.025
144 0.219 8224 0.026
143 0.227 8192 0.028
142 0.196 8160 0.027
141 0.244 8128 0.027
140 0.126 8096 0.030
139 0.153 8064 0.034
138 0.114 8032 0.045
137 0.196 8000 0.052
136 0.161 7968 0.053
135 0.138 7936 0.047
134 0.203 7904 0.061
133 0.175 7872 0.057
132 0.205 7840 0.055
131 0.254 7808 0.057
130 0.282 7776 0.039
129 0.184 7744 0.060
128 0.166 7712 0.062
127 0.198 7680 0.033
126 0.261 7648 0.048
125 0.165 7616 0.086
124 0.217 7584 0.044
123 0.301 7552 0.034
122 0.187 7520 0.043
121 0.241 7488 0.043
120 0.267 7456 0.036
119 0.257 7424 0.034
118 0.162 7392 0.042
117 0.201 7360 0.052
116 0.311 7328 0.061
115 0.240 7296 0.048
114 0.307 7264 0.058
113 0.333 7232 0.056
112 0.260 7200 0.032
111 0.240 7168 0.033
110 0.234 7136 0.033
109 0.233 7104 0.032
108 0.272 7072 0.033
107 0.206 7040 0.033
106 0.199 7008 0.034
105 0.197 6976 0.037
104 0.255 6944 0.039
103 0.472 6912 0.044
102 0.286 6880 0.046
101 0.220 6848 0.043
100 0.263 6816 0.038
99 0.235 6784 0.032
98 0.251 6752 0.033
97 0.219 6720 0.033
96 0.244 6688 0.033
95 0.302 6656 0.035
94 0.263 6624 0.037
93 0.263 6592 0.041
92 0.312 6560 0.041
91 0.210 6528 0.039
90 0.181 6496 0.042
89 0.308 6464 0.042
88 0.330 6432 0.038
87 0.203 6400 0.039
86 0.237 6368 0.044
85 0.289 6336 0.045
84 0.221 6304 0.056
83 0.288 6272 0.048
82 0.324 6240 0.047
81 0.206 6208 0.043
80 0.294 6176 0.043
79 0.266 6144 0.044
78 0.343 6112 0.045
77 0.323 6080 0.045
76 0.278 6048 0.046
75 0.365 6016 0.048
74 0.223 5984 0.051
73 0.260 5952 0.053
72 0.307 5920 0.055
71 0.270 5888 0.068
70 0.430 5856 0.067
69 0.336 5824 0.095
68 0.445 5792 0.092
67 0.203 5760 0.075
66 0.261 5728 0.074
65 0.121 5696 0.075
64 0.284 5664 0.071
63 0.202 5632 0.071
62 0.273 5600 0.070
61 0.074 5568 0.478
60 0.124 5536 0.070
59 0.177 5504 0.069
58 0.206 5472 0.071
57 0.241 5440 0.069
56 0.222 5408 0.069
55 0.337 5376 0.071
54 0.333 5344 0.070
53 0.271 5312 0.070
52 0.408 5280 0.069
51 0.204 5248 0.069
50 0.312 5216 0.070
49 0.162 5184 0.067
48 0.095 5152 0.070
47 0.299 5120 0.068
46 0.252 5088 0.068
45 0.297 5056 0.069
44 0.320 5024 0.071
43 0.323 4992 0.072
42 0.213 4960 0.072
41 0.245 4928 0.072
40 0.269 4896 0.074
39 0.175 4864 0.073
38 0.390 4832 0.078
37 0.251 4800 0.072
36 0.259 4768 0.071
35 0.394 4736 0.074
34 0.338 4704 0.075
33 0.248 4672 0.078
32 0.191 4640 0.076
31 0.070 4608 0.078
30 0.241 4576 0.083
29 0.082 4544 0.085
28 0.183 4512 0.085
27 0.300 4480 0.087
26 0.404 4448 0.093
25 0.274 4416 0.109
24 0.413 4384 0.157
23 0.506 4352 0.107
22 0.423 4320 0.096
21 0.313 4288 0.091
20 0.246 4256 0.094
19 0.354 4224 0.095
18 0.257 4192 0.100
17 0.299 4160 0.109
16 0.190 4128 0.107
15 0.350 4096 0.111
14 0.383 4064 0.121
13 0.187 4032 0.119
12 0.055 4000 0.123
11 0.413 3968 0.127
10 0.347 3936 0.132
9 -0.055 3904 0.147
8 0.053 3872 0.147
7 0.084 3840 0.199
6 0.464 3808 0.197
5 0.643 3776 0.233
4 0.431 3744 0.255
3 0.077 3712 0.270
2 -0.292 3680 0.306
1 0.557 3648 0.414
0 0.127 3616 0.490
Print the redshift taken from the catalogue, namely 0.05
